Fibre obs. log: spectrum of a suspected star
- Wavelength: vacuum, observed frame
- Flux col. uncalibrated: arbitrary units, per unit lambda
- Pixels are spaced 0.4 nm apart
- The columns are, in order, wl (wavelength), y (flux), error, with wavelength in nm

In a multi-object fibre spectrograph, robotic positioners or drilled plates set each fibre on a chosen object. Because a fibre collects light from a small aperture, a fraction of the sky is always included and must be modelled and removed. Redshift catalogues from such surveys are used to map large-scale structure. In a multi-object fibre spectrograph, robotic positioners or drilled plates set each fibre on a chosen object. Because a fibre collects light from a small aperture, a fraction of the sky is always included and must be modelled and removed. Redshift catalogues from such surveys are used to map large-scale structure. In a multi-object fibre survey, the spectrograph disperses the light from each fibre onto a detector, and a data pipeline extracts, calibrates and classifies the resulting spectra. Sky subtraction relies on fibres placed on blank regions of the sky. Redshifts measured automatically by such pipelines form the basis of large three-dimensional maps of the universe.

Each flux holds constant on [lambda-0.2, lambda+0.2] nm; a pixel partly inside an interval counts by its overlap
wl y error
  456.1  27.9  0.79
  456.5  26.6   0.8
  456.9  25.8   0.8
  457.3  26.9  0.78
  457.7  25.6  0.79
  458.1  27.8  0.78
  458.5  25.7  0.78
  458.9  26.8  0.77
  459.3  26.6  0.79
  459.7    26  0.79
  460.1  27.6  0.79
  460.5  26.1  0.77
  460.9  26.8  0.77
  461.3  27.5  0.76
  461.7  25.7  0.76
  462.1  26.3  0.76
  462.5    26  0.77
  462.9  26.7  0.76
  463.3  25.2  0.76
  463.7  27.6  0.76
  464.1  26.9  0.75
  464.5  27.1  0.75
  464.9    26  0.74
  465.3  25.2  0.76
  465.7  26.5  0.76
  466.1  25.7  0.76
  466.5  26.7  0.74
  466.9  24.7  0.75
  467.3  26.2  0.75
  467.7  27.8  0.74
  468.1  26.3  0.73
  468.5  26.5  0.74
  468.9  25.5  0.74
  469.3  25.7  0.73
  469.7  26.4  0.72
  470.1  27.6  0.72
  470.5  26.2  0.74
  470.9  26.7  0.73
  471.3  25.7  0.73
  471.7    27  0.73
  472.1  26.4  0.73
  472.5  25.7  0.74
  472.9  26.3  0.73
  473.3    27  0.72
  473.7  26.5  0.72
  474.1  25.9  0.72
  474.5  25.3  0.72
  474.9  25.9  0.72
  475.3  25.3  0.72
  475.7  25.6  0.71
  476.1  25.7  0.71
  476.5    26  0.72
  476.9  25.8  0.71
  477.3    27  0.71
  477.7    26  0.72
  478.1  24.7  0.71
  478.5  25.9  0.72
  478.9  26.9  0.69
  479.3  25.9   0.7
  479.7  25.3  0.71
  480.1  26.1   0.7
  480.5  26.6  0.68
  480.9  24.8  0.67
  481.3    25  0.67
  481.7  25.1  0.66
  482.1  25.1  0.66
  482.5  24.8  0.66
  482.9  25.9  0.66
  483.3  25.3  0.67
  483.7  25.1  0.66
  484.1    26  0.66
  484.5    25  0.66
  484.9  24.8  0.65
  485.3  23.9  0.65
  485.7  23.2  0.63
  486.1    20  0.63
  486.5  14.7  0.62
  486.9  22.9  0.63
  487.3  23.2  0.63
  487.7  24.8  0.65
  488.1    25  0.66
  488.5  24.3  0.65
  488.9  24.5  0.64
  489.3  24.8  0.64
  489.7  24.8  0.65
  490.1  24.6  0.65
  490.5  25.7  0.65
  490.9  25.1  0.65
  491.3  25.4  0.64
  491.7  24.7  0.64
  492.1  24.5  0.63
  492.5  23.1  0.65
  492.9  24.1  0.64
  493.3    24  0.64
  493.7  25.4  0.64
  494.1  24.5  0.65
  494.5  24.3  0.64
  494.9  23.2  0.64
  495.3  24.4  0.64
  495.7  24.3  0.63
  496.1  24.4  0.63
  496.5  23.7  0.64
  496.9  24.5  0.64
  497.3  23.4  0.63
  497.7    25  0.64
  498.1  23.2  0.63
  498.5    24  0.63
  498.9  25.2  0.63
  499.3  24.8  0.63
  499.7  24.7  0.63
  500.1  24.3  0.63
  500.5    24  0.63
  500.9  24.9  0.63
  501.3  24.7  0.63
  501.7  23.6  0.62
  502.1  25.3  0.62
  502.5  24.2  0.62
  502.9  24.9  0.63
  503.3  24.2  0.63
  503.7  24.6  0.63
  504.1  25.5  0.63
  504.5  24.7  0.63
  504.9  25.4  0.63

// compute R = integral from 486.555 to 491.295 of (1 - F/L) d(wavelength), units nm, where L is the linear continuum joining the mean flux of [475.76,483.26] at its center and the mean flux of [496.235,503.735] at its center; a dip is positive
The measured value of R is 0.16 nm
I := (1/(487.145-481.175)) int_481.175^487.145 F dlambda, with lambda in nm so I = 23.8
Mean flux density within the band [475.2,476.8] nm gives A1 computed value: 25.7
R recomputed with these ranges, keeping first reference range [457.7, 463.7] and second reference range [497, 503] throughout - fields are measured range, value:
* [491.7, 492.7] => 0.03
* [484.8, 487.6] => 0.37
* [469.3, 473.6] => -0.09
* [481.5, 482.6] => 0.01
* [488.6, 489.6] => 0.01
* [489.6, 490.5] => 0.00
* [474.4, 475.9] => 0.01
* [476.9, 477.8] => -0.03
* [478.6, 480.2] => -0.03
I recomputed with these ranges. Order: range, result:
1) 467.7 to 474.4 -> 26.4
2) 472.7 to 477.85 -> 26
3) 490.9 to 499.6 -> 24.3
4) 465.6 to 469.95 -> 26.2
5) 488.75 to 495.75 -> 24.5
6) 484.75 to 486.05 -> 23.5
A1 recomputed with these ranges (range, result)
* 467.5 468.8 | 26.8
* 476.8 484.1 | 25.6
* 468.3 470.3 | 26.3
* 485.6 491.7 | 23.6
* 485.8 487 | 19.2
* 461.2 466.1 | 26.3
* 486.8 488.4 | 24.1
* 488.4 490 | 24.6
